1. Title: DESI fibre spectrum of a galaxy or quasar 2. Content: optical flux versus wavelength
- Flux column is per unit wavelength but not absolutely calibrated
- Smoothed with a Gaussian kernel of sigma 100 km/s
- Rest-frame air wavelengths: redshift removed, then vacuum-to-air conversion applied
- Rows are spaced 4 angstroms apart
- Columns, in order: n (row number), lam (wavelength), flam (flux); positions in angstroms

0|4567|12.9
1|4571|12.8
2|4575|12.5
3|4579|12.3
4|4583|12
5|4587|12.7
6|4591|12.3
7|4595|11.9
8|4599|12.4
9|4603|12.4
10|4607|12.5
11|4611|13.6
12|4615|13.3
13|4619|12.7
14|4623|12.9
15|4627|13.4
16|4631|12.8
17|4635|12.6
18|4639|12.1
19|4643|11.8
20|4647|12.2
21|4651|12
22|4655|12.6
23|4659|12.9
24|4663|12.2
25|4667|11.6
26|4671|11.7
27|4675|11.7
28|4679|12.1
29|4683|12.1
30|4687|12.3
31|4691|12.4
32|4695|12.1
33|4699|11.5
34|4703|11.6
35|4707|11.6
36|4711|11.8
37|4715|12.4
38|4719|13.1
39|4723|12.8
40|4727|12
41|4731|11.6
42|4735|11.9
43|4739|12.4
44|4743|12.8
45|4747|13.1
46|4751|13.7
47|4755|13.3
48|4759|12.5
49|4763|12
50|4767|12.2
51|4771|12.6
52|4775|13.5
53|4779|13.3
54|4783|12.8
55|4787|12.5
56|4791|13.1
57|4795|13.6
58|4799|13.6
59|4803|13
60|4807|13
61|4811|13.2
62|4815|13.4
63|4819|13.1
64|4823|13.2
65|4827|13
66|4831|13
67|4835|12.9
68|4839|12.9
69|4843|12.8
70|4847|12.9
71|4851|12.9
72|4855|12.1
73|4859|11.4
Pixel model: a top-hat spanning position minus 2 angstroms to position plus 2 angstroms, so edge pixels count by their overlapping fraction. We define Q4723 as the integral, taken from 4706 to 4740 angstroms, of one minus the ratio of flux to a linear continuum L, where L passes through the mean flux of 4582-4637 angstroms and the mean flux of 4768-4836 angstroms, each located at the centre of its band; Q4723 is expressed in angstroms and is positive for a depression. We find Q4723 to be 1.9 angstroms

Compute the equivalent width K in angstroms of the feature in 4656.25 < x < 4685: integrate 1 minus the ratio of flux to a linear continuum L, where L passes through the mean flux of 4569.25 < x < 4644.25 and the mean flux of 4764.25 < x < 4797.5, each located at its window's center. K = 1.5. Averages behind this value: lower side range 12.6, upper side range 12.9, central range 12.1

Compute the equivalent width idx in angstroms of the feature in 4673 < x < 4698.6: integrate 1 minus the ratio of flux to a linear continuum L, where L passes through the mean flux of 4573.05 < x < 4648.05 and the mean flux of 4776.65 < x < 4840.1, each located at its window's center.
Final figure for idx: 1.4 angstroms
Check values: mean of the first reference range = 12.6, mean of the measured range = 12.1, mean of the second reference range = 13.1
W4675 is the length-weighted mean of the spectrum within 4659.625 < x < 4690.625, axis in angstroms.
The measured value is 12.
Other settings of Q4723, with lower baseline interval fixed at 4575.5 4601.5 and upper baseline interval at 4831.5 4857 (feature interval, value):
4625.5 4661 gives -0.3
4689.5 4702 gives 0.5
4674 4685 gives 0.4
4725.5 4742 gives 0.7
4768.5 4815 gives -1.6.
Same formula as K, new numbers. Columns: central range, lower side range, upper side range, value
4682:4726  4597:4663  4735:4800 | 2.1 angstroms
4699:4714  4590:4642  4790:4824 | 1.5 angstroms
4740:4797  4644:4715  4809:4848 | -1.3 angstroms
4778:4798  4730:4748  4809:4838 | -0.4 angstroms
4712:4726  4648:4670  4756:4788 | -0.2 angstroms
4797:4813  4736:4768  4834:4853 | -0.5 angstroms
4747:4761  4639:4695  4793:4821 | -0.4 angstroms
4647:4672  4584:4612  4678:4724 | 0.2 angstroms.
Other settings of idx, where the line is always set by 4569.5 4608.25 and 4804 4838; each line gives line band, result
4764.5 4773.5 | 0.3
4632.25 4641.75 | 0.1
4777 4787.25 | 0.0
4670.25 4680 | 0.6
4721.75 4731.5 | 0.5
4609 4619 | -0.7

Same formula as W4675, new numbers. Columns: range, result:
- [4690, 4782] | 12.4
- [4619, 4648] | 12.6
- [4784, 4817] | 13.2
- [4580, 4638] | 12.7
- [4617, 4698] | 12.3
